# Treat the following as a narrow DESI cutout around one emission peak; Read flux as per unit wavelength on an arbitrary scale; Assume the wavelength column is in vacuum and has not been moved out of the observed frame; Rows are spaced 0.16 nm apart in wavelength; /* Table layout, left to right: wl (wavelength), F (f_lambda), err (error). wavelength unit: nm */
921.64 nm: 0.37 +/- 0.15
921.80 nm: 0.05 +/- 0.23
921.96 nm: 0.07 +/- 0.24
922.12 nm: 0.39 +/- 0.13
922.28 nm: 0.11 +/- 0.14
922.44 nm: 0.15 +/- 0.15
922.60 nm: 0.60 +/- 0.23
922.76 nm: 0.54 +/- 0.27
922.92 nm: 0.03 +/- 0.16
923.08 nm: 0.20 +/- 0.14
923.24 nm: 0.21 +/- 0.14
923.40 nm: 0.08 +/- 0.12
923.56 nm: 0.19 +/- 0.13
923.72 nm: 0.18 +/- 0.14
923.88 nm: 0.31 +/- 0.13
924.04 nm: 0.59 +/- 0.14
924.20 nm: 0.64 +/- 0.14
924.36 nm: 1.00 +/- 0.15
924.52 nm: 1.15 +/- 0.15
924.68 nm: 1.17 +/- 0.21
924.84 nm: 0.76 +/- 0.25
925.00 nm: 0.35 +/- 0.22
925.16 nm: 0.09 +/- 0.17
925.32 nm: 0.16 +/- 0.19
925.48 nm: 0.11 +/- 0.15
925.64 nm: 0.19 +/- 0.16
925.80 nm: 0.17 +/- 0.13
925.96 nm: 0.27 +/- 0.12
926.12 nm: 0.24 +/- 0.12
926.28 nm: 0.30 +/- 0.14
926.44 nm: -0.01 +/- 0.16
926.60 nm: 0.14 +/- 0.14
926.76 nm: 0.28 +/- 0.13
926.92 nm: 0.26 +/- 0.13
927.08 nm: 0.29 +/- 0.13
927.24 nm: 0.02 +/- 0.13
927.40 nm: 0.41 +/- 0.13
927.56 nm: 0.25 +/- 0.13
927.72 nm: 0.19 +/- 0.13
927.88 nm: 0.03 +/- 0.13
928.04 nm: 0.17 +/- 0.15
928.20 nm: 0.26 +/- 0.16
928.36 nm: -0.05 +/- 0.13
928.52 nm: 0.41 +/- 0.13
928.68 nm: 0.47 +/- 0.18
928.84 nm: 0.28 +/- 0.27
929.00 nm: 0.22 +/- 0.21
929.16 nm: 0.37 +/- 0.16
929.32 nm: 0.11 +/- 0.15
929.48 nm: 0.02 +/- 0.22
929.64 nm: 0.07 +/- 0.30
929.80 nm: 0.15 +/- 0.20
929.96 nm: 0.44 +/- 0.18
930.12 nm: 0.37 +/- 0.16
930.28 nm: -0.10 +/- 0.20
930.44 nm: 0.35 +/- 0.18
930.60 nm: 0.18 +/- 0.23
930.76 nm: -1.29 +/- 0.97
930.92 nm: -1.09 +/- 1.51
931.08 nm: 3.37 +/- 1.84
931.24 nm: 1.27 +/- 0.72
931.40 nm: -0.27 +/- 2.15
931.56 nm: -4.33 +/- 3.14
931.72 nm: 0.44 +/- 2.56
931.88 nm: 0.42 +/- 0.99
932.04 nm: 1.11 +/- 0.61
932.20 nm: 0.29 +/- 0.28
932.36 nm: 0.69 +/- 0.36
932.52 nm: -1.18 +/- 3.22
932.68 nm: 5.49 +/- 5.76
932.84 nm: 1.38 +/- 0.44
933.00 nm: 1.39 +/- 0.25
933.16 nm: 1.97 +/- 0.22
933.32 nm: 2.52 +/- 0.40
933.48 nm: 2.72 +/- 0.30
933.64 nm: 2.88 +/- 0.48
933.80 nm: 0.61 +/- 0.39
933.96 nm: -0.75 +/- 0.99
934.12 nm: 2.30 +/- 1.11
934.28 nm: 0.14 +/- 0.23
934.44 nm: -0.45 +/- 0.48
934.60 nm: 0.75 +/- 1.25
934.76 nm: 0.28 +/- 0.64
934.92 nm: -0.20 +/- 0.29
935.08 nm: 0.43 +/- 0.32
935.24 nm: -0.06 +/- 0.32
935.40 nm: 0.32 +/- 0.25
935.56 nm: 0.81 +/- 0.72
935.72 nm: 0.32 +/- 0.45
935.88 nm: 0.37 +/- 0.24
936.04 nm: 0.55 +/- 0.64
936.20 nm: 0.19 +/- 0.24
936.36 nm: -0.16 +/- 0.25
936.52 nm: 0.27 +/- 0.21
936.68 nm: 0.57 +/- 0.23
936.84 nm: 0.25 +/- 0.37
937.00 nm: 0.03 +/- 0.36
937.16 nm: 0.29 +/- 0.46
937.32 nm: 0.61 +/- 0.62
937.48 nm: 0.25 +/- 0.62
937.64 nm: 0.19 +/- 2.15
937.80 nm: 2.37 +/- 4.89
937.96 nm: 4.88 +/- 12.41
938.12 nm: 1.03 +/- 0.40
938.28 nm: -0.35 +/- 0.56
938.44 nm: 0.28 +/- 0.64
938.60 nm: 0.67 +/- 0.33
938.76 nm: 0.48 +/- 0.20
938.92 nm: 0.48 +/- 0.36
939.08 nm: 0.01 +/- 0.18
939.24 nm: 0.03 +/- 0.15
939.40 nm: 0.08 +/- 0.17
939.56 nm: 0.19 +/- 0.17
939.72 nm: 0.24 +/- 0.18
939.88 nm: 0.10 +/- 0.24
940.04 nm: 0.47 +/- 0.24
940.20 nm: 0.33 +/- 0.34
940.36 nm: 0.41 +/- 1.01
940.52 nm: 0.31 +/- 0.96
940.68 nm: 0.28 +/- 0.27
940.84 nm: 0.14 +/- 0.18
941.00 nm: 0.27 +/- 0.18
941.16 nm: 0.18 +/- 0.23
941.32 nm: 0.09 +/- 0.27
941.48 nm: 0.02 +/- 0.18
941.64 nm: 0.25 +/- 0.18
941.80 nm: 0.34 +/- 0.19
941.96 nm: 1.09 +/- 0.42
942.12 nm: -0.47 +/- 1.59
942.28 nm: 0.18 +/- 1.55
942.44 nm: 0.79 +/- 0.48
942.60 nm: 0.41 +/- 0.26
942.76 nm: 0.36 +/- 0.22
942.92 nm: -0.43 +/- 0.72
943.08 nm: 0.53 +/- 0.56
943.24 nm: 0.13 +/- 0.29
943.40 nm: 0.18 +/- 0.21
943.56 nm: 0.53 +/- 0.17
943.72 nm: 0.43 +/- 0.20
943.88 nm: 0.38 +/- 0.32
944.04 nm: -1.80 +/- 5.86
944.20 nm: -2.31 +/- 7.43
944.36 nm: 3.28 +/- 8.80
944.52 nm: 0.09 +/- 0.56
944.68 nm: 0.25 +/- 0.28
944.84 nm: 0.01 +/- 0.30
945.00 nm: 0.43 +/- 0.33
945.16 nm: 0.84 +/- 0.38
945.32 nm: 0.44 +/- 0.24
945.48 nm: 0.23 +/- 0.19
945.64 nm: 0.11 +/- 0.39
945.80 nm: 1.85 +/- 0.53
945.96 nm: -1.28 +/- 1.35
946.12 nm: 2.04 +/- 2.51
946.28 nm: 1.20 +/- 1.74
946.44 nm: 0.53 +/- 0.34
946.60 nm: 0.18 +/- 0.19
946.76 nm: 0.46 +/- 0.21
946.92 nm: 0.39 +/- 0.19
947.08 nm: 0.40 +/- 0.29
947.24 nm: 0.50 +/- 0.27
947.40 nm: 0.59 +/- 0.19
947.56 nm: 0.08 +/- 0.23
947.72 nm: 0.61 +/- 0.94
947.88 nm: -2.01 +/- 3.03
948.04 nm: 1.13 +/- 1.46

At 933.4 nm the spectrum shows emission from [O III]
